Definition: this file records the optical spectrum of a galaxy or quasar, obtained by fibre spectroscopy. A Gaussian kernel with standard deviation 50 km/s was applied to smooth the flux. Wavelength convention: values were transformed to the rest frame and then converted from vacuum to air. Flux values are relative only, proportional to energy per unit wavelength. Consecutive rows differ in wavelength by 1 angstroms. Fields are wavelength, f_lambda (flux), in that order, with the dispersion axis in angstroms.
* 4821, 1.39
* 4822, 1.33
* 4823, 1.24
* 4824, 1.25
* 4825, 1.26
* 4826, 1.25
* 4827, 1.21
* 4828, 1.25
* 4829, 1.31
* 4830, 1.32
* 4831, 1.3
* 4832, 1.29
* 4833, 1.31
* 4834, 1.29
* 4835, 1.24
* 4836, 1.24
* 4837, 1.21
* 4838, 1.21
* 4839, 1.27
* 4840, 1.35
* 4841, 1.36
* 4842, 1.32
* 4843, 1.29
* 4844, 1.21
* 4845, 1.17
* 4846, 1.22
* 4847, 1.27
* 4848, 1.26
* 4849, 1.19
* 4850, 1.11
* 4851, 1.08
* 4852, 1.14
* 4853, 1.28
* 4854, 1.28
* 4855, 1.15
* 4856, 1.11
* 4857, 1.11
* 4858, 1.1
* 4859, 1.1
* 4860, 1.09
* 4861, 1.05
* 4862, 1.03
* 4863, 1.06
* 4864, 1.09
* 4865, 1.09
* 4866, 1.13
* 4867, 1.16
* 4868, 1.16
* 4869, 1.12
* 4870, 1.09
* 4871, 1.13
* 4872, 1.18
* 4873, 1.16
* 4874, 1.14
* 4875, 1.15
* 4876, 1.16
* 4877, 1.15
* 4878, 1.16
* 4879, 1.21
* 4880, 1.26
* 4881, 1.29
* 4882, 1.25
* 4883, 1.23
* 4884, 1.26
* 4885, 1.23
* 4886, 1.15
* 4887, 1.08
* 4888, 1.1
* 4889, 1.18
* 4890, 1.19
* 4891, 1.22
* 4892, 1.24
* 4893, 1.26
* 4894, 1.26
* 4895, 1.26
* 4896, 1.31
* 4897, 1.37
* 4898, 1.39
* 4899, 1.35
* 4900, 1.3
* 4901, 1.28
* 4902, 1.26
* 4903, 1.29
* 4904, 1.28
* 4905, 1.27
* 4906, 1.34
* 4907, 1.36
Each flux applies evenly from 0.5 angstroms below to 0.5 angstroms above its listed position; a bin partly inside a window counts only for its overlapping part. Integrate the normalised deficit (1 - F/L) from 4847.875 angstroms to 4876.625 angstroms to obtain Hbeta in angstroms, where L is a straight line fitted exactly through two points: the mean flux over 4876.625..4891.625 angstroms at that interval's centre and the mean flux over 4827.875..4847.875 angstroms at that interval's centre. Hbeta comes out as 2.3 angstroms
